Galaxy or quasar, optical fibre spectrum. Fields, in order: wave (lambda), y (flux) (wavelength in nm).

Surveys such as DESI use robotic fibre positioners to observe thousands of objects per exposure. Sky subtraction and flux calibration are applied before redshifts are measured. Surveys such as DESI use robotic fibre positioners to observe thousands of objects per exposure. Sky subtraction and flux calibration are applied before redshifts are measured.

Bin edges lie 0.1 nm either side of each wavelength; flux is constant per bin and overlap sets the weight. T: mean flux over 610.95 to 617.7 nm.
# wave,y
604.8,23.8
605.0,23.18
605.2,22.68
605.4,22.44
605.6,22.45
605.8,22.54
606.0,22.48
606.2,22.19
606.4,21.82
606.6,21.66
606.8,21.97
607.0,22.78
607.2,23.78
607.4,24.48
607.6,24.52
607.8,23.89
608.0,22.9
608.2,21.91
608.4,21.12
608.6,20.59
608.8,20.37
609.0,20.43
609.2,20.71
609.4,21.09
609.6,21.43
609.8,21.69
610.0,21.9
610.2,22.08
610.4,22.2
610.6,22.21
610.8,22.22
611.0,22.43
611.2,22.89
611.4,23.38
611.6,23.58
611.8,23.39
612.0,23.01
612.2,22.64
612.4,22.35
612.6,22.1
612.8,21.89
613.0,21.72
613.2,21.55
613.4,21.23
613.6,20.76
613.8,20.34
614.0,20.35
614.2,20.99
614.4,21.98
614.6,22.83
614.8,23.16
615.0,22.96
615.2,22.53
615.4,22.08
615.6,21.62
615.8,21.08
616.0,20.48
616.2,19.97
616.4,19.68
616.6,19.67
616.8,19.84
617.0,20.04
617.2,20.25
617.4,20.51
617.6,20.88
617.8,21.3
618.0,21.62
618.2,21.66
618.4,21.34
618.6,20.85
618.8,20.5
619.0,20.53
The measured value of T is 21.6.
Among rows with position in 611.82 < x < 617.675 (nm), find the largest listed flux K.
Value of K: 23.16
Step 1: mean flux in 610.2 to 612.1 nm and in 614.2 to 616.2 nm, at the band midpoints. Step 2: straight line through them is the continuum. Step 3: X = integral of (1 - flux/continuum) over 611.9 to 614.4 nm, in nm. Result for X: 0.09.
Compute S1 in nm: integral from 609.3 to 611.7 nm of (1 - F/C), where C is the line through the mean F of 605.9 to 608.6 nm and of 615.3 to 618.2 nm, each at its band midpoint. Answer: -0.03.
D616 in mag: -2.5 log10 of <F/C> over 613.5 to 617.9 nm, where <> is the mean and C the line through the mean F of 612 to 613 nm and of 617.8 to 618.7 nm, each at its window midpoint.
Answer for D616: 0.036 mag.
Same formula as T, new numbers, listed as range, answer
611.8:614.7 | 21.8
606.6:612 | 22.3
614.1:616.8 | 21.4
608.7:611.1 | 21.6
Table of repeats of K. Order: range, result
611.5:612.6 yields 23.58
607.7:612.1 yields 23.89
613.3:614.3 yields 21.23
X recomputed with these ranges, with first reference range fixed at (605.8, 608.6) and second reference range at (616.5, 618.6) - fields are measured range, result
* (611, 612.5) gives -0.082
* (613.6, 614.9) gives -0.013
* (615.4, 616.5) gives 0.017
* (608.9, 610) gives 0.053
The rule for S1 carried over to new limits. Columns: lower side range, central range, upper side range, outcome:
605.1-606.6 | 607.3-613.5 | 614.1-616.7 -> -0.08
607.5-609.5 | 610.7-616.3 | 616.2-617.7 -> -0.32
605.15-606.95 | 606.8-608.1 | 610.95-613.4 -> -0.07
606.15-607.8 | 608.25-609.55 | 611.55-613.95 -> 0.11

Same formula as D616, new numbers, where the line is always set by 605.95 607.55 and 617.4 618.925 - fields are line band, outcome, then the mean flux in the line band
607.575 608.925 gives 0.02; 22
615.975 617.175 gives 0.07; 19.9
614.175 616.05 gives -0.03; 22.1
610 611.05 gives 0.00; 22.2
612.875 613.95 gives 0.03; 21.1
